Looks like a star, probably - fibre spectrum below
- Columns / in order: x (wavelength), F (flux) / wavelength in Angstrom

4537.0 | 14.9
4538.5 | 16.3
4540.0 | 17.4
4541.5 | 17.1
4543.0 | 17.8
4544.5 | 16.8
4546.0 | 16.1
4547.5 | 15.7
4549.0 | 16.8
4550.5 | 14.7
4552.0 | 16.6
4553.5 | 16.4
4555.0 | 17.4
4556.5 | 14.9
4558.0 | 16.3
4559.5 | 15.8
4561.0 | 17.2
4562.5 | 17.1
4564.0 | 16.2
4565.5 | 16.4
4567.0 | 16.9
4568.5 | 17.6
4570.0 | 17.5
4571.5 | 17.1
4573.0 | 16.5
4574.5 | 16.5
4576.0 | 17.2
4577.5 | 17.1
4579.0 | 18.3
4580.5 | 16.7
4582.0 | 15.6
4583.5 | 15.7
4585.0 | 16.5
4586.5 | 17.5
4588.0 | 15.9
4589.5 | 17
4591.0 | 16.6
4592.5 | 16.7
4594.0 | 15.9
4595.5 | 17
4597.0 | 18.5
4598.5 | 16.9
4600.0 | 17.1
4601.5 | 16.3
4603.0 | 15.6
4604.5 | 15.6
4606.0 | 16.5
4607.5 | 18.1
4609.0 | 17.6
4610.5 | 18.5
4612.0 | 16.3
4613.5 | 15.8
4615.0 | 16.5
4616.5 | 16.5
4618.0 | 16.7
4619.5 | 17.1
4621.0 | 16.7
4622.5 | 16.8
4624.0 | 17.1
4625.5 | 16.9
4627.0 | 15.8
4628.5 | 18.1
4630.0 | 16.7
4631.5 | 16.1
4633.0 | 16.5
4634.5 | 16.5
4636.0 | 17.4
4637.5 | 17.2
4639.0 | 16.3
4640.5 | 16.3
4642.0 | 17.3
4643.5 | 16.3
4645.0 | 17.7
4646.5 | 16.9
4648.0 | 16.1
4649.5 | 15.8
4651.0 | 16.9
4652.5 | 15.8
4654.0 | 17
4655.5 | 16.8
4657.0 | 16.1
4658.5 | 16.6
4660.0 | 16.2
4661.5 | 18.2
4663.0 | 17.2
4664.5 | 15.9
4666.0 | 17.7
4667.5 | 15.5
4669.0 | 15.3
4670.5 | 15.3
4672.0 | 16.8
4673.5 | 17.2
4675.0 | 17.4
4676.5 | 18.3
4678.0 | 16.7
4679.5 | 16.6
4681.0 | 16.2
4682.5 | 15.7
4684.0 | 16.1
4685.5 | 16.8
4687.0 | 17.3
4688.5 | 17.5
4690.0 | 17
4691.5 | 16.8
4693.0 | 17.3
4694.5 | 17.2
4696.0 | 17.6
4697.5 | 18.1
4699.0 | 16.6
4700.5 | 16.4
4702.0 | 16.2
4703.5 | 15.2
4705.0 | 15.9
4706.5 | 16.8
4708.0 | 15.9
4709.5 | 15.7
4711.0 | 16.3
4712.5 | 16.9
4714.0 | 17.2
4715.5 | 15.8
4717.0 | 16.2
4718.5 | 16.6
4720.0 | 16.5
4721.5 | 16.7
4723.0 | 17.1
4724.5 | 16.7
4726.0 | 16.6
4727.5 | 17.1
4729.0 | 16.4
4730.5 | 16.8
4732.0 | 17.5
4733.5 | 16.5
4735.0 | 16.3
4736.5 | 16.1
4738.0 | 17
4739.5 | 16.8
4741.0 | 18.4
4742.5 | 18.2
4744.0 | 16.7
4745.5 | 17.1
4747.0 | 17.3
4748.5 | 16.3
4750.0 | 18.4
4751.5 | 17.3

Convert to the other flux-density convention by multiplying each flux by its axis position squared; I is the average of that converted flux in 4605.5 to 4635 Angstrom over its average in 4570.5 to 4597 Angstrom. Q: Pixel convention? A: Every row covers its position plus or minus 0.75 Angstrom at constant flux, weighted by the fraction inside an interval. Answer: 1.02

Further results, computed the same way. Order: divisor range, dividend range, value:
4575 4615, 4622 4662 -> 1.02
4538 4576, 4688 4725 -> 1.07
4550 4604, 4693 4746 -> 1.07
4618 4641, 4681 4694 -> 1.03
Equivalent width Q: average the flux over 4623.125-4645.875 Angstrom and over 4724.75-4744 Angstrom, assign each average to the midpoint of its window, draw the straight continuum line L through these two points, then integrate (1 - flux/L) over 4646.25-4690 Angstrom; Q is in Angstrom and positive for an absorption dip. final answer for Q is 0.6 Angstrom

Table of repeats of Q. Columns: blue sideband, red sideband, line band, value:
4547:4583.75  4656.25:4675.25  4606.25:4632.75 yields -0.5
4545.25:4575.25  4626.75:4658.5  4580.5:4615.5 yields -0.3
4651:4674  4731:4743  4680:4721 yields 0.5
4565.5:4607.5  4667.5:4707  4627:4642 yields 0.0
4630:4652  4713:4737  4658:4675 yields 0.1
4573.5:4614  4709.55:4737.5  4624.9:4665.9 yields 0.0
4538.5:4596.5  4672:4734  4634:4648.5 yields -0.1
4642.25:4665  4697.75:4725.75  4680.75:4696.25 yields -0.3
